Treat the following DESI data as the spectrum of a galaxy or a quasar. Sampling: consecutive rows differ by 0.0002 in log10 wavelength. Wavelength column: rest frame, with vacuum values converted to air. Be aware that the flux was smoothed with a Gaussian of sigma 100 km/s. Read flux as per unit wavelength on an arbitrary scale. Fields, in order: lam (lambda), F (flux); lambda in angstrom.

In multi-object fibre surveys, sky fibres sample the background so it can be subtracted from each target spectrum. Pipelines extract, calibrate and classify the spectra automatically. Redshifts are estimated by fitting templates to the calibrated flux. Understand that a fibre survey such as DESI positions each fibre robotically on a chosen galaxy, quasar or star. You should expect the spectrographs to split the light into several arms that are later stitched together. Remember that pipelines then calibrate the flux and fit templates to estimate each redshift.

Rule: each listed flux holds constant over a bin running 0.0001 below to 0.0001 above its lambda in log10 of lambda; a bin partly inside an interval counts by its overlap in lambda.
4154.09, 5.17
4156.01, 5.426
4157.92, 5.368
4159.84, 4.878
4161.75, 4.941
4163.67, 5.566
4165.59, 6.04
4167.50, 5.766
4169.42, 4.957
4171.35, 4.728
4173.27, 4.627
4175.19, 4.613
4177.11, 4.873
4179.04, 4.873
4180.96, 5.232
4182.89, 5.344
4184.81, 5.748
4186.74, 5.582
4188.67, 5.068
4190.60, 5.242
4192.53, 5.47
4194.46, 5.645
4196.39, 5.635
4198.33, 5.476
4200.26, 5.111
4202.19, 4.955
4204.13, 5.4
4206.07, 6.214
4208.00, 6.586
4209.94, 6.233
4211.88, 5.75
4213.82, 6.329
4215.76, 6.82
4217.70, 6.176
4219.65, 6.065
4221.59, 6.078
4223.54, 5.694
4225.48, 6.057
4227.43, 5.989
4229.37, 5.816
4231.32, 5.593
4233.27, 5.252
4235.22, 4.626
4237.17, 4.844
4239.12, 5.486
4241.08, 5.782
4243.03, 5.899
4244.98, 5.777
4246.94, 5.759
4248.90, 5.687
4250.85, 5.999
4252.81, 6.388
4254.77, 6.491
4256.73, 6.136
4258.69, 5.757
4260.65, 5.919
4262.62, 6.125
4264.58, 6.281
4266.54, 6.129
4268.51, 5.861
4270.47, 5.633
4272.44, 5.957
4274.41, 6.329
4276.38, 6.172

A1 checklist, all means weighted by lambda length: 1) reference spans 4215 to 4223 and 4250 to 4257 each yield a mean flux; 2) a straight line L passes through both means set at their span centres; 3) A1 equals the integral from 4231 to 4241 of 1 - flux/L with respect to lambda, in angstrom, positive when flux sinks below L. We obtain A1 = 1.7 angstrom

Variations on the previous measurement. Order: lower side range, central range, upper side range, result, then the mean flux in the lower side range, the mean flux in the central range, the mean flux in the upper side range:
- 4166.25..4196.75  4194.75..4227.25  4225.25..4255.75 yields -2.6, 5.21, 5.91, 5.71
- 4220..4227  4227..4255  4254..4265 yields 1.7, 5.96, 5.67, 6.1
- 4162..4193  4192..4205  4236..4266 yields 0.1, 5.22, 5.38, 5.88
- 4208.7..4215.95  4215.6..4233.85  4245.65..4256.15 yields 0.7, 6.24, 5.93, 6.06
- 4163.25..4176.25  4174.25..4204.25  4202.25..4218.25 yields 1.9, 5.17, 5.26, 6.12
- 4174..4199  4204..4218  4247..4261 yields -1.7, 5.28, 6.24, 6.04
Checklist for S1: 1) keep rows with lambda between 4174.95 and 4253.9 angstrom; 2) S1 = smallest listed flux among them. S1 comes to 4.613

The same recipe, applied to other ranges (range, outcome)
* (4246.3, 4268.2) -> 5.687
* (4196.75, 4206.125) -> 4.955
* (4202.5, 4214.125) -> 5.4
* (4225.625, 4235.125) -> 5.252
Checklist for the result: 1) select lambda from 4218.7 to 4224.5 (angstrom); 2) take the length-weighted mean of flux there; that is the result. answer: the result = 5.94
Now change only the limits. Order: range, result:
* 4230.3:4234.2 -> 5.42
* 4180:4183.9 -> 5.3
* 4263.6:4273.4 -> 5.97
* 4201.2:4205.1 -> 5.18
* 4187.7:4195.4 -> 5.36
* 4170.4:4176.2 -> 4.66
